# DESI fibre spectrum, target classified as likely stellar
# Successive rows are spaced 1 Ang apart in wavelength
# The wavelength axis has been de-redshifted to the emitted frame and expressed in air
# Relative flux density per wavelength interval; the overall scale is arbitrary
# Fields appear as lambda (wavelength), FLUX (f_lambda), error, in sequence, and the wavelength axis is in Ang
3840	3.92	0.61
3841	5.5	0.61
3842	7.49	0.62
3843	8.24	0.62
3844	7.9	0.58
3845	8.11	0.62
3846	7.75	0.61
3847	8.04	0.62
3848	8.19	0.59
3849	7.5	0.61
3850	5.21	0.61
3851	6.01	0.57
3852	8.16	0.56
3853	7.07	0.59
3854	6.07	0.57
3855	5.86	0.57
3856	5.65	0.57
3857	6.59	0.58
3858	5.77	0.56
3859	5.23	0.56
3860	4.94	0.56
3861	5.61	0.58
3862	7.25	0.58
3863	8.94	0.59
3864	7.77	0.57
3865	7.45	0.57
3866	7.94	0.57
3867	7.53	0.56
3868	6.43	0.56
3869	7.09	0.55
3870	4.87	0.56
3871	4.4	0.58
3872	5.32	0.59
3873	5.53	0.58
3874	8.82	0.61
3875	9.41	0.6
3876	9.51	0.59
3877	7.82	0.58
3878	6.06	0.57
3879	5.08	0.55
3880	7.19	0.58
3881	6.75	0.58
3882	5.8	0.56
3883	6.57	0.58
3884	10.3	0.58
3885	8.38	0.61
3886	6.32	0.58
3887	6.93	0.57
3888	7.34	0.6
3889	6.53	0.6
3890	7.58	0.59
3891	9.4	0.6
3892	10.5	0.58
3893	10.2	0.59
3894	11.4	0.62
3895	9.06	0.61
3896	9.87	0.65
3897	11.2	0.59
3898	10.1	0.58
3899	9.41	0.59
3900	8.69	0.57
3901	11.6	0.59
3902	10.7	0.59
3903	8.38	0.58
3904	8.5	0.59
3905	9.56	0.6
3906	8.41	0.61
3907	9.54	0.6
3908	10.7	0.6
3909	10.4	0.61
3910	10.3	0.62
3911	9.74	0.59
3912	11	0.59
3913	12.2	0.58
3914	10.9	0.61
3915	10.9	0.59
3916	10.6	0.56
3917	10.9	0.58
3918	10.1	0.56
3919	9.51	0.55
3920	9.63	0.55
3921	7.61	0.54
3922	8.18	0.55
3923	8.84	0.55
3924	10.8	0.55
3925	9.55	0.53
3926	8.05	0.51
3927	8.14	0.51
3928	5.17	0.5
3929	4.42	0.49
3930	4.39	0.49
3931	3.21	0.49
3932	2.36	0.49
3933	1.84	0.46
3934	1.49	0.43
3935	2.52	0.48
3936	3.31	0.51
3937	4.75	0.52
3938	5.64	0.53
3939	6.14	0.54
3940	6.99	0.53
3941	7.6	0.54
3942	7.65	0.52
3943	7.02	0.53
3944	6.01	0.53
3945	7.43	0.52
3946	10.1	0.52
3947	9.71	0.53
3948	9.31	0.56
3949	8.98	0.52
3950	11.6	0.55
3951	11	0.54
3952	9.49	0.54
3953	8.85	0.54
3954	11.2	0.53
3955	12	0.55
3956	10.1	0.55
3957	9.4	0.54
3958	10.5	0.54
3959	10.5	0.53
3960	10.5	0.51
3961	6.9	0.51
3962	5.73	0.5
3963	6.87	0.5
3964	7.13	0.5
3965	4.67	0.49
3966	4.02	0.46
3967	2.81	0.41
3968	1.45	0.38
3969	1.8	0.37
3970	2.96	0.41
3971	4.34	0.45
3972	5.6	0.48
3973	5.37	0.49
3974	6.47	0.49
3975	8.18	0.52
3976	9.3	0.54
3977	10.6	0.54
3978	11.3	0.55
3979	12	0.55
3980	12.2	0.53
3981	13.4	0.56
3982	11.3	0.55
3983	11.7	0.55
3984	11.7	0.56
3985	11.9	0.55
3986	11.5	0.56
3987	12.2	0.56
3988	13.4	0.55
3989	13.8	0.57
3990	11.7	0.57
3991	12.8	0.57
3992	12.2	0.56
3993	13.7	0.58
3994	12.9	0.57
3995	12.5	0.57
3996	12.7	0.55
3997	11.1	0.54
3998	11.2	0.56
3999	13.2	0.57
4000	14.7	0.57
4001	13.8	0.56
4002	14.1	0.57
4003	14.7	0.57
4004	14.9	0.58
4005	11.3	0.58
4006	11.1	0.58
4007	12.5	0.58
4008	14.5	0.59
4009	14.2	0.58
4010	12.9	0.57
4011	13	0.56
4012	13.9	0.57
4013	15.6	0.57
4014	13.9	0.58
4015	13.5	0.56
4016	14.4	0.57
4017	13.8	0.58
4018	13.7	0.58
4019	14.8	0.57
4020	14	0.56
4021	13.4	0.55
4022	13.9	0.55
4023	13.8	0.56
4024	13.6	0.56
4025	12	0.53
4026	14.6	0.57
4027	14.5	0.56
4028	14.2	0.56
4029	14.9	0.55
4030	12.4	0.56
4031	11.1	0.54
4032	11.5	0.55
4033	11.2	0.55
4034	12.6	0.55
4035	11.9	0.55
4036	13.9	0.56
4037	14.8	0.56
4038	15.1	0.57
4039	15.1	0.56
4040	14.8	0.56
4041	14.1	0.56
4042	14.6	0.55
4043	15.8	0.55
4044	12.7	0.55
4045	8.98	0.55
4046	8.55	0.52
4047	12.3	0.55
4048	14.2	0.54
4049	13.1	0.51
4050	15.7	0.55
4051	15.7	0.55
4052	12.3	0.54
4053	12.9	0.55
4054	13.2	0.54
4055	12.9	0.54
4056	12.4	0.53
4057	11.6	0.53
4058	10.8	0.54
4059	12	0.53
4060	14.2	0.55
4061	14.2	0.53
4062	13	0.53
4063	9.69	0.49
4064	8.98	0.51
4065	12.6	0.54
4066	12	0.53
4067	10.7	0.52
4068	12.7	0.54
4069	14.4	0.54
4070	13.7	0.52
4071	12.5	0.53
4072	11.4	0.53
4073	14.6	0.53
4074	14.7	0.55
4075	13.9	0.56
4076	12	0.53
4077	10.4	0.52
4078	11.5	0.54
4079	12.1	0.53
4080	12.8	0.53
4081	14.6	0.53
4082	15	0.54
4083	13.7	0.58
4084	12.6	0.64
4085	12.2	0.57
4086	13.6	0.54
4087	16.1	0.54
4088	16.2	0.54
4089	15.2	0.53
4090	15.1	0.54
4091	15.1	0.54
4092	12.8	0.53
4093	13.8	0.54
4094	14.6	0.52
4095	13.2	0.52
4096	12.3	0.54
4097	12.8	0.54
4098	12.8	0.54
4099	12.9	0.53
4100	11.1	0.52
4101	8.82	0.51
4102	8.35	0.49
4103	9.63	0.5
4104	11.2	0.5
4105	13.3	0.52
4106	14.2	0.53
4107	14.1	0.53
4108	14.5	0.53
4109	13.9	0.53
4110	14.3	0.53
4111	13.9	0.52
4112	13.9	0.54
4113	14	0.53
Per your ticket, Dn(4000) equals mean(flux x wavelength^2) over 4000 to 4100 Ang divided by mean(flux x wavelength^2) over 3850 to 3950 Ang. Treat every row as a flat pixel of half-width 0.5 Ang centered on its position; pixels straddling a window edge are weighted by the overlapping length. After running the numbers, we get 1.85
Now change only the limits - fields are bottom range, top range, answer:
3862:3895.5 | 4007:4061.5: 1.91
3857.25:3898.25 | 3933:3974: 0.95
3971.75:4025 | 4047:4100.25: 1.09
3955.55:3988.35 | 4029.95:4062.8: 1.61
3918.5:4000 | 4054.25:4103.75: 1.58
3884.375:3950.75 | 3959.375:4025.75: 1.40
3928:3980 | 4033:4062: 1.98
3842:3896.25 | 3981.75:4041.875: 1.95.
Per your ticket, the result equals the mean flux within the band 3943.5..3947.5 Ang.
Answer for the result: 8.31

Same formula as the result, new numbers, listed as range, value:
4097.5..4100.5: 12.3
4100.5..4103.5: 8.93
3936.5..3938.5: 5.2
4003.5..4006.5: 12.4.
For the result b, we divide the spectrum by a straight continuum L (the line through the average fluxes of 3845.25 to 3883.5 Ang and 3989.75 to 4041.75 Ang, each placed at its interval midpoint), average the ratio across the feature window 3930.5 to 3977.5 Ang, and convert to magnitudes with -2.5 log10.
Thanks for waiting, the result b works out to 0.49 mag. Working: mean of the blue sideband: 6.78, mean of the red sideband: 13.4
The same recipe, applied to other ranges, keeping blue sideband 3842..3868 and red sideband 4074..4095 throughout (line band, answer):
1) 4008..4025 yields -0.185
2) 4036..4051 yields -0.097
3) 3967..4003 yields 0.037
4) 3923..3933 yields 0.424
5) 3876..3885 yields 0.083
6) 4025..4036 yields -0.069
